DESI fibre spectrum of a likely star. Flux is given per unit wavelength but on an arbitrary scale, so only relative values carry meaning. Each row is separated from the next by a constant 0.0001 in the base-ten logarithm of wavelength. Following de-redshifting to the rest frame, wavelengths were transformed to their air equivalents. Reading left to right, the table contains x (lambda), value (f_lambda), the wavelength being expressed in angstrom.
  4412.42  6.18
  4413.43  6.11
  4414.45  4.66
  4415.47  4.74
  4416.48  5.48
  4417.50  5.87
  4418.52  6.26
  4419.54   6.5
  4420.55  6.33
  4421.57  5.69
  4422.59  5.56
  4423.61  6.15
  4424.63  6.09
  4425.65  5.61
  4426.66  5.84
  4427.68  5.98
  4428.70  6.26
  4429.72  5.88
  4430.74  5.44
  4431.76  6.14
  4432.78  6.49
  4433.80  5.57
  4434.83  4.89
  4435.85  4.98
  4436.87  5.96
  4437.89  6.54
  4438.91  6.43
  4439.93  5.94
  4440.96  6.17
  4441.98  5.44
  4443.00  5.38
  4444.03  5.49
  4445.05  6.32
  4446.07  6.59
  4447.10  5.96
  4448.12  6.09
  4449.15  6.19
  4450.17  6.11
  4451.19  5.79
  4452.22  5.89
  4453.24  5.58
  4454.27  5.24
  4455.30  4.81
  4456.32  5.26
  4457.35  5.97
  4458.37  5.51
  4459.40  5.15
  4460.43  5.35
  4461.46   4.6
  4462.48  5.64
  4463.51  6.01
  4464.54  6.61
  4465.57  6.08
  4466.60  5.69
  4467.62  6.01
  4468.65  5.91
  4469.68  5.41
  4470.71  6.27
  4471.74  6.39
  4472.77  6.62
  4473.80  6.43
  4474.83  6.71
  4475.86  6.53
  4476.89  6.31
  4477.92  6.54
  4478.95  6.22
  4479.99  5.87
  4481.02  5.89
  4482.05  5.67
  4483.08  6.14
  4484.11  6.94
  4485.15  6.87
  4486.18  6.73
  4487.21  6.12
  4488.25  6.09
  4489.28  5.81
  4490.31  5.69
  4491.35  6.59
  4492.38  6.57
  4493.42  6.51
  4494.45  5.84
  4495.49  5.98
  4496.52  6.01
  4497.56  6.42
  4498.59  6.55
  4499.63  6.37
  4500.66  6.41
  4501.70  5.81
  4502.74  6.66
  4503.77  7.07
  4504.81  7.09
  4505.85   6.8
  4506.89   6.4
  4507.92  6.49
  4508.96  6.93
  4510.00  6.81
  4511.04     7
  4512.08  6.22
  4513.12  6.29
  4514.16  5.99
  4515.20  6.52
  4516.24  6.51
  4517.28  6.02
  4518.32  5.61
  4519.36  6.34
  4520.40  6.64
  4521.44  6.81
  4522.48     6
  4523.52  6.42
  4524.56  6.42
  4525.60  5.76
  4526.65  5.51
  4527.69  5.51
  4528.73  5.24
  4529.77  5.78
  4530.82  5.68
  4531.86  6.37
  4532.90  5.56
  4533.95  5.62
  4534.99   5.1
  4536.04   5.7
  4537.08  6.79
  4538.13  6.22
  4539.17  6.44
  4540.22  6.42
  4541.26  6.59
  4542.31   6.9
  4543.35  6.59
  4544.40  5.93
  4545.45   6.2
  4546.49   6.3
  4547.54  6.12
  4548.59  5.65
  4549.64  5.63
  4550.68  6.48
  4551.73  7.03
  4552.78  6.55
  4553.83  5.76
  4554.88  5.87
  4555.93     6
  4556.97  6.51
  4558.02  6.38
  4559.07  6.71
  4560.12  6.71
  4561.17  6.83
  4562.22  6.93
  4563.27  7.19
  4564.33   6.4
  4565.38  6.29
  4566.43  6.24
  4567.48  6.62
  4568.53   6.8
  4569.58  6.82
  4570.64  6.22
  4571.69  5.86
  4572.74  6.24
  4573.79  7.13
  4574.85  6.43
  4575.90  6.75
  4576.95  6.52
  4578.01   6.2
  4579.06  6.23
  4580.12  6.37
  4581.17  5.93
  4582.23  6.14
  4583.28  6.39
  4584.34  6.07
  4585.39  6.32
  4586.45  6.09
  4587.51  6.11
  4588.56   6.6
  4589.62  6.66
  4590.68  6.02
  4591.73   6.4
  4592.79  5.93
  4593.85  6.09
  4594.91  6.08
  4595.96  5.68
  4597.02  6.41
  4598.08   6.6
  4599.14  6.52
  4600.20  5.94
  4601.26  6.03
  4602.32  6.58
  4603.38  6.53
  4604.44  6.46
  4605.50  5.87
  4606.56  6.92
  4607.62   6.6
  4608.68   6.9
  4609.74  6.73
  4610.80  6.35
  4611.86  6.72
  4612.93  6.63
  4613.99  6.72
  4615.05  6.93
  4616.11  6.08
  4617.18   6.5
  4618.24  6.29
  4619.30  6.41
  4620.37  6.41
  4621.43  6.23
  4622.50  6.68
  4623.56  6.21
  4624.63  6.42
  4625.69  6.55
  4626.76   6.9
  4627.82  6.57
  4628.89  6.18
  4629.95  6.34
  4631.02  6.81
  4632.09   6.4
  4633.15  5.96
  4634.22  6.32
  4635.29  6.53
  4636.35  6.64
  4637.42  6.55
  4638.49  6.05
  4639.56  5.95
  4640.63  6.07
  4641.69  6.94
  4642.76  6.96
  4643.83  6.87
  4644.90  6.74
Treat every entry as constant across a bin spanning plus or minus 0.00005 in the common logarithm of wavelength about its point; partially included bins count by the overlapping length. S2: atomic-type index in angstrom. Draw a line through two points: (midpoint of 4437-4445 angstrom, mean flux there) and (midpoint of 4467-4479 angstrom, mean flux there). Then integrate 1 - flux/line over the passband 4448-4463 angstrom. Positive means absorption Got 1.4 angstrom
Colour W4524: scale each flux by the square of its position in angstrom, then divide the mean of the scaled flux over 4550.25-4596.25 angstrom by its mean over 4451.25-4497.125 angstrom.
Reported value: 1.11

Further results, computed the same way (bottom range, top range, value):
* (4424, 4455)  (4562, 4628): 1.17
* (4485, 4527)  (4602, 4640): 1.07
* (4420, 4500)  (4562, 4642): 1.14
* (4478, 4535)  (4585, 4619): 1.07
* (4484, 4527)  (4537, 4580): 1.03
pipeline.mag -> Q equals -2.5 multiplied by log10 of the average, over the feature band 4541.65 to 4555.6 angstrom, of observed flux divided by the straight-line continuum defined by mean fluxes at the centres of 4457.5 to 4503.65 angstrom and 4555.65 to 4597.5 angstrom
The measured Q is 0.01 mag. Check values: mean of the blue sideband 6.13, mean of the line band 6.23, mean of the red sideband 6.39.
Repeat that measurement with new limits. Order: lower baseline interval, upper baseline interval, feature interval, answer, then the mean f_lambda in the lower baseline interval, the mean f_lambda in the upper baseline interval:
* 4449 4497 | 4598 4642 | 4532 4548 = 0.01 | 6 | 6.45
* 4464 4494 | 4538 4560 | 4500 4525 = -0.03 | 6.25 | 6.31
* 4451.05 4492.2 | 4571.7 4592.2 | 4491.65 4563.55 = -0.02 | 5.98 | 6.34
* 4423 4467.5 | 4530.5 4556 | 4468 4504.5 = -0.06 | 5.79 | 6.15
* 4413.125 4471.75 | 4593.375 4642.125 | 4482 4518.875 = -0.07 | 5.79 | 6.42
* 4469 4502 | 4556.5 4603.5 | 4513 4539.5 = 0.05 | 6.26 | 6.39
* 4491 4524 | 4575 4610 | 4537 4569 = -0.01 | 6.43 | 6.32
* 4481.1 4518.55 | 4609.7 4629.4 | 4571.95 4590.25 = 0.02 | 6.38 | 6.49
